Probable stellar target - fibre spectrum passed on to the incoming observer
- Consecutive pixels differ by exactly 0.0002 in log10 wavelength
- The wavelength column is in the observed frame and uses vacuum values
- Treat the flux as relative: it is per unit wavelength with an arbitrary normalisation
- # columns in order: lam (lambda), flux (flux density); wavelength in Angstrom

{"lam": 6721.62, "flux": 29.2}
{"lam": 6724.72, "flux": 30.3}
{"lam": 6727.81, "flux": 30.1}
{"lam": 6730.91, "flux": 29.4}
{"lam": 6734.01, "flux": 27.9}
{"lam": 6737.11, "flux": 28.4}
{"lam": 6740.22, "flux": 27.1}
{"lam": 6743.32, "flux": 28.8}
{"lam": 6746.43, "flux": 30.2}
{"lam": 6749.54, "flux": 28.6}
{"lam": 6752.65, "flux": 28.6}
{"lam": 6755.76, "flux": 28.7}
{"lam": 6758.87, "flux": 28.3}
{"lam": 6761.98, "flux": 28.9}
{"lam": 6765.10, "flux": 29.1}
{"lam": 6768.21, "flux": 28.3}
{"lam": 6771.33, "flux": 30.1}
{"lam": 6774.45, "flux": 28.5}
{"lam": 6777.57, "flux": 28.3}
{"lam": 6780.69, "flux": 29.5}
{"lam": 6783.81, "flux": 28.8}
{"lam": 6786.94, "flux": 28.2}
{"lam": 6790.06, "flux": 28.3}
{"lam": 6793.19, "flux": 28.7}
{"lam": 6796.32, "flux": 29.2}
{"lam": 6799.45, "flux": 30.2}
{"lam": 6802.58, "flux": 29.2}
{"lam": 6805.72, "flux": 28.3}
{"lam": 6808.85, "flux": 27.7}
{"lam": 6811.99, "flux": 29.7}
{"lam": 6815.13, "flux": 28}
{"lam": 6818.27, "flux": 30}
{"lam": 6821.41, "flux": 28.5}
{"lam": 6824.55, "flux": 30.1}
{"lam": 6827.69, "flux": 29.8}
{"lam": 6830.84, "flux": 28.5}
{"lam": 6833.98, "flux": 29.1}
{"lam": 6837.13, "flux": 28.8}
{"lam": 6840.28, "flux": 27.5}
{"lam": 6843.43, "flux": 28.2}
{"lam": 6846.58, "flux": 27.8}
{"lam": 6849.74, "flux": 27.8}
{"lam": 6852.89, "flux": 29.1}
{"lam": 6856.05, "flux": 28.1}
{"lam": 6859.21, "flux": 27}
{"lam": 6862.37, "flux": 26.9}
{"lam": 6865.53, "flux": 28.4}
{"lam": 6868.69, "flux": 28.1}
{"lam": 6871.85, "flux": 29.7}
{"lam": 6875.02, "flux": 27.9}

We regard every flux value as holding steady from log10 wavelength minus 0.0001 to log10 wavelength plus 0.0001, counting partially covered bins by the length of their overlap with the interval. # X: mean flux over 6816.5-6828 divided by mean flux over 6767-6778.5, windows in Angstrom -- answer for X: 1.03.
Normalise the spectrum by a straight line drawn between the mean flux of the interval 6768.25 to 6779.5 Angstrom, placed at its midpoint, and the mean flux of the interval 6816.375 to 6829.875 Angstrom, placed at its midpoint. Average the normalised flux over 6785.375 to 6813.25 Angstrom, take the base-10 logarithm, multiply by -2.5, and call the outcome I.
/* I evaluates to 0.01 mag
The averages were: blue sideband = 28.9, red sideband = 29.5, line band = 28.8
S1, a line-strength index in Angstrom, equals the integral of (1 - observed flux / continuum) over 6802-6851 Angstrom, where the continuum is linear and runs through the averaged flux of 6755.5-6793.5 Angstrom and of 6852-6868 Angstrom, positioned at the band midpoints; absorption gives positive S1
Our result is -0.8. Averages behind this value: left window 28.8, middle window 28.7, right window 27.9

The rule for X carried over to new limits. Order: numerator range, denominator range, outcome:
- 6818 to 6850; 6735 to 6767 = 1.00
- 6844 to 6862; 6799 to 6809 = 0.97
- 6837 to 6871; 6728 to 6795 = 0.97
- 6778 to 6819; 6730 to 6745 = 1.02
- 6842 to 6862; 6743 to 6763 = 0.97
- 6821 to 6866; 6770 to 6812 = 0.98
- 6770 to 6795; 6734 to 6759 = 1.01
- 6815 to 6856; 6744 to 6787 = 0.99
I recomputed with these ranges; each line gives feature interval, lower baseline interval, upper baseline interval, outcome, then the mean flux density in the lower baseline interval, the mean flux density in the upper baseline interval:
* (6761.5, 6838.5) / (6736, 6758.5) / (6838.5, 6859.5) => -0.03 mag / 28.6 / 28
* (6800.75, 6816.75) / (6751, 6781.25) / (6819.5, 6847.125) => 0.01 mag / 28.8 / 28.8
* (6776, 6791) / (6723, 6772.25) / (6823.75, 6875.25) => 0.00 mag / 28.9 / 28.4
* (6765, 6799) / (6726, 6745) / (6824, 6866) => -0.01 mag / 28.7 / 28.3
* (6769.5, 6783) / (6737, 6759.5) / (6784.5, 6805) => -0.01 mag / 28.6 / 28.9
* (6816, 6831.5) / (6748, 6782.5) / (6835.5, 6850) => -0.04 mag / 28.8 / 28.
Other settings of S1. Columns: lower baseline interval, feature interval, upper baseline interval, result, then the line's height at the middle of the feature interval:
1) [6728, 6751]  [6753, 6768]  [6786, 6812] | 0.0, 28.7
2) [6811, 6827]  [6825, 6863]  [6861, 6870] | 0.3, 28.5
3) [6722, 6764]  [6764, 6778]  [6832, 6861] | -0.1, 28.7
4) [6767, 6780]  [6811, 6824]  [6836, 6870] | -0.3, 28.4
